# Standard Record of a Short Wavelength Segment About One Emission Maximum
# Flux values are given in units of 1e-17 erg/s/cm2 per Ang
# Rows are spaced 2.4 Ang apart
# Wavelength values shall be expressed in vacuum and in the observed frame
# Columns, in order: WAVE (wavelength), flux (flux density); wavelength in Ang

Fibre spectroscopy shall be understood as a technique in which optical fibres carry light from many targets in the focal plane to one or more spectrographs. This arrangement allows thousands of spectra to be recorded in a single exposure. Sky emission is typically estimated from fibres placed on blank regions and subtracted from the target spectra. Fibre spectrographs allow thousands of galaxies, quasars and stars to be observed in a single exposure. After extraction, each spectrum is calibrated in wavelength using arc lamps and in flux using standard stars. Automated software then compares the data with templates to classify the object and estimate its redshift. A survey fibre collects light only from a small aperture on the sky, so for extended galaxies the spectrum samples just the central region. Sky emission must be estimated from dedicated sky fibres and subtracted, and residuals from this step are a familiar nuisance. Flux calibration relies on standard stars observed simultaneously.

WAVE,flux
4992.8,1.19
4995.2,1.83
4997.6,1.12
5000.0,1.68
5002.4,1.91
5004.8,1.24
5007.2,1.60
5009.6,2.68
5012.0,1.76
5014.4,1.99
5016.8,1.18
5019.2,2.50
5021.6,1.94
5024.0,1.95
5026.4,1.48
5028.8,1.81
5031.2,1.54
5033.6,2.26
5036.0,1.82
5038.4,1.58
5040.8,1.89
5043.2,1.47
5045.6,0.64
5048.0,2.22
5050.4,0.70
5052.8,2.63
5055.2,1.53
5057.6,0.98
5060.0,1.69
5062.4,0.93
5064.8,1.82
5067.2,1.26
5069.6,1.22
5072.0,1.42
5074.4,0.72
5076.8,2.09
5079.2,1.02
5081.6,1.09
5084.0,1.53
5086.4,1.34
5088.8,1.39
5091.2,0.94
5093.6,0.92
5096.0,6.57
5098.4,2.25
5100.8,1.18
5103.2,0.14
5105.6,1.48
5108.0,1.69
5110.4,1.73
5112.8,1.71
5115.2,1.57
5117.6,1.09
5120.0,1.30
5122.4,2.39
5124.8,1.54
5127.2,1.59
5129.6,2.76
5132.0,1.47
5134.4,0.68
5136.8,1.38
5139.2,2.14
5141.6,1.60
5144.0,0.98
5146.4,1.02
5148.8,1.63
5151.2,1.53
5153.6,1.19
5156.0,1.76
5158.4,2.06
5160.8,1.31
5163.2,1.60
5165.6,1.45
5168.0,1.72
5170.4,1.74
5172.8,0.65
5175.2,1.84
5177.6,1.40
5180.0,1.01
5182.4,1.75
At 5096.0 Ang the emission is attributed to H-gamma 4340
